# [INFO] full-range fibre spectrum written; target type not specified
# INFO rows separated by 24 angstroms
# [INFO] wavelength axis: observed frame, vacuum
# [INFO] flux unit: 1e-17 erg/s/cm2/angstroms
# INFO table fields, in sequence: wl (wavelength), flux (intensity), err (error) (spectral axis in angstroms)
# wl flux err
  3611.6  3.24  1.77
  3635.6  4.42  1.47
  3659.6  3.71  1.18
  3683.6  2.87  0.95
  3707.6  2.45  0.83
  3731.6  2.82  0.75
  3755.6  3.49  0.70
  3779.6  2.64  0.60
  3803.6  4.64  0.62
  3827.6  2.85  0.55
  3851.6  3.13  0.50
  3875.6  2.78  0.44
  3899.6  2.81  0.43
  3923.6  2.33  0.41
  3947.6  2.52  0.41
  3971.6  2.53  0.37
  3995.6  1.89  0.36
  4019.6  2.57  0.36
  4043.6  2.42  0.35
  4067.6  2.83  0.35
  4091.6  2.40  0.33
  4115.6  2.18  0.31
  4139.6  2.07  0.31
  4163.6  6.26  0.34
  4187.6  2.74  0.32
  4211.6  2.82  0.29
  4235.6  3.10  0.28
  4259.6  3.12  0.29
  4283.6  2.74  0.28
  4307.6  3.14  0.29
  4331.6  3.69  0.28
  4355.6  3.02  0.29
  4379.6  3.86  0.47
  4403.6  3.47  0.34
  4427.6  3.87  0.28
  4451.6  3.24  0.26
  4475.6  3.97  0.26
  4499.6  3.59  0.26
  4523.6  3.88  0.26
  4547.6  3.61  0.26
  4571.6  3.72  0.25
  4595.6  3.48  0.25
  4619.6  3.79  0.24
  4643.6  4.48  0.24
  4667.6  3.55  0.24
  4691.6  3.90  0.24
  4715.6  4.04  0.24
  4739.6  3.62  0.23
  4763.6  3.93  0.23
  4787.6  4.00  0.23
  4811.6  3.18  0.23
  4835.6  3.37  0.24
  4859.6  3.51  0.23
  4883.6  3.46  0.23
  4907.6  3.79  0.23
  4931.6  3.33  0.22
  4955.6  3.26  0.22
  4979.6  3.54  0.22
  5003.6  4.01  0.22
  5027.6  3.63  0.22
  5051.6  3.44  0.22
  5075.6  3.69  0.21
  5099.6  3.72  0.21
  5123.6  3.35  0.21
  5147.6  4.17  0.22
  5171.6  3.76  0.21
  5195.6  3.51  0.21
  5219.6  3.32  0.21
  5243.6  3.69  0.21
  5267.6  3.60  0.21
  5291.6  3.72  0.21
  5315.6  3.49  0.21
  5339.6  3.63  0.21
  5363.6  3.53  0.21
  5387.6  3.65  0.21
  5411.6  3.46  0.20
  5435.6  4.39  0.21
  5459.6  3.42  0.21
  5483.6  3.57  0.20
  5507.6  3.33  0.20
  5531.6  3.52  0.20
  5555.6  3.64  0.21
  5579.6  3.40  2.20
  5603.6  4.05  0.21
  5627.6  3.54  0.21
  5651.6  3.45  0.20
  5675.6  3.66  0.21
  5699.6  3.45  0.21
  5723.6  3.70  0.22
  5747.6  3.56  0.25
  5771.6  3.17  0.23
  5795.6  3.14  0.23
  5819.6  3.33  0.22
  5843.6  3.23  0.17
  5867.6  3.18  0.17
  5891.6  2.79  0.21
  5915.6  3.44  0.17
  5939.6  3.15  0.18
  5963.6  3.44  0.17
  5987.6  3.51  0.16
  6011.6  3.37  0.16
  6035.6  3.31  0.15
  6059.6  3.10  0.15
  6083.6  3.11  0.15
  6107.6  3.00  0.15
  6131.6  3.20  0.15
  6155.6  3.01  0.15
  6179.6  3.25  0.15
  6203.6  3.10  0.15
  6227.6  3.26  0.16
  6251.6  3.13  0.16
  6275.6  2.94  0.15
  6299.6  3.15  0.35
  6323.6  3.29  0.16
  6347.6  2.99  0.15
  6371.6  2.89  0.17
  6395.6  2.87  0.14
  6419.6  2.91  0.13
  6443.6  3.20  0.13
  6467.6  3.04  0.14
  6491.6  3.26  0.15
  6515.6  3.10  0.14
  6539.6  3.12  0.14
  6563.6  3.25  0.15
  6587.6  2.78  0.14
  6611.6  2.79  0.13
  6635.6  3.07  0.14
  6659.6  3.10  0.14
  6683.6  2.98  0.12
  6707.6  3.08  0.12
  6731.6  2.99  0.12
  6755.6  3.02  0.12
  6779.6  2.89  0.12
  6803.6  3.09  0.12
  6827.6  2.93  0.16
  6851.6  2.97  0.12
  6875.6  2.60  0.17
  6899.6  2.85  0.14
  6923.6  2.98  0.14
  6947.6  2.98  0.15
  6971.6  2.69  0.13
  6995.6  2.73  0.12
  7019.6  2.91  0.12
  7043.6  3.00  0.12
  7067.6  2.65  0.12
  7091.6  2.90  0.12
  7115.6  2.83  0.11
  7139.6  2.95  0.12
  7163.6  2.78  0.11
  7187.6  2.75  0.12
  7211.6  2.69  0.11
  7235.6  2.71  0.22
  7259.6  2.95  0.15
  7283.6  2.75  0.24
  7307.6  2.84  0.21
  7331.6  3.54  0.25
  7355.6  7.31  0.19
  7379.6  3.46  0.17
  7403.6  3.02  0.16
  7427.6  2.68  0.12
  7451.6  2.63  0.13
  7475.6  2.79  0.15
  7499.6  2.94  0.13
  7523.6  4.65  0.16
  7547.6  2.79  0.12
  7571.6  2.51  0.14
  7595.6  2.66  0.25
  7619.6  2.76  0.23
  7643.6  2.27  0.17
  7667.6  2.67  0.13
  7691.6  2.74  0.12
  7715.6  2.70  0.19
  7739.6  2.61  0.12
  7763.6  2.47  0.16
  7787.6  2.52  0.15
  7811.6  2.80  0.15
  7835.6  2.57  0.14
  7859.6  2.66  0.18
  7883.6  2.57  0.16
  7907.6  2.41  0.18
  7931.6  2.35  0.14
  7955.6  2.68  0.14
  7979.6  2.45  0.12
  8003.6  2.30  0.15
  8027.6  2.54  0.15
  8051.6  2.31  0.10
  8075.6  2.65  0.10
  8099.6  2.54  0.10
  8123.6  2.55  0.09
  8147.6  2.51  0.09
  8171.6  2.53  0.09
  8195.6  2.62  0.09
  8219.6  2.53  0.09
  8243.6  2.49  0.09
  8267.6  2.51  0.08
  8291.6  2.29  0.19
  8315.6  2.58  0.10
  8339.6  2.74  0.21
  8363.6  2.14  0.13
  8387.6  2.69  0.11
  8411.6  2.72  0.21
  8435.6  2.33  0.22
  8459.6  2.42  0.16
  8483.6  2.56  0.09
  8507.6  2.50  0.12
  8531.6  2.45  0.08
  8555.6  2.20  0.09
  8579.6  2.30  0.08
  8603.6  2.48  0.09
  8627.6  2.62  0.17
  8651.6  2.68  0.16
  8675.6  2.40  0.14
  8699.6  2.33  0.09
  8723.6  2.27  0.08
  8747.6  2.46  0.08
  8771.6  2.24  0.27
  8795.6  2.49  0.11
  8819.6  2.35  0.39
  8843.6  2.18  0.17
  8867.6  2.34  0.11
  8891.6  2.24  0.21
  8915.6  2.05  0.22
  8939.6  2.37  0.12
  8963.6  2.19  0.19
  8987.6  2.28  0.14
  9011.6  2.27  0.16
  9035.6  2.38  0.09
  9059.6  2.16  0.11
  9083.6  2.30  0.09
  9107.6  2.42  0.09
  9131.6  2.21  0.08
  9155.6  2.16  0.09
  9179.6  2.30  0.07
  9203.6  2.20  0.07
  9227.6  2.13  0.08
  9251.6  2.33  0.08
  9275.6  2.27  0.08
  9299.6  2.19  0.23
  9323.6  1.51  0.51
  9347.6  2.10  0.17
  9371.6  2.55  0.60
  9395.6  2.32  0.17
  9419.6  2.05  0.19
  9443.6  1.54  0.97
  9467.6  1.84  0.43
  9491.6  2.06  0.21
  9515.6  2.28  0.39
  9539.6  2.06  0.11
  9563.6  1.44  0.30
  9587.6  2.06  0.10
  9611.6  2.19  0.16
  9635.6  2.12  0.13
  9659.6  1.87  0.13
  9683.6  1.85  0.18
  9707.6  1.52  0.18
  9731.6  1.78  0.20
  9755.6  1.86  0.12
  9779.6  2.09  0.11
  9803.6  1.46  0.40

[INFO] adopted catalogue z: 0.119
